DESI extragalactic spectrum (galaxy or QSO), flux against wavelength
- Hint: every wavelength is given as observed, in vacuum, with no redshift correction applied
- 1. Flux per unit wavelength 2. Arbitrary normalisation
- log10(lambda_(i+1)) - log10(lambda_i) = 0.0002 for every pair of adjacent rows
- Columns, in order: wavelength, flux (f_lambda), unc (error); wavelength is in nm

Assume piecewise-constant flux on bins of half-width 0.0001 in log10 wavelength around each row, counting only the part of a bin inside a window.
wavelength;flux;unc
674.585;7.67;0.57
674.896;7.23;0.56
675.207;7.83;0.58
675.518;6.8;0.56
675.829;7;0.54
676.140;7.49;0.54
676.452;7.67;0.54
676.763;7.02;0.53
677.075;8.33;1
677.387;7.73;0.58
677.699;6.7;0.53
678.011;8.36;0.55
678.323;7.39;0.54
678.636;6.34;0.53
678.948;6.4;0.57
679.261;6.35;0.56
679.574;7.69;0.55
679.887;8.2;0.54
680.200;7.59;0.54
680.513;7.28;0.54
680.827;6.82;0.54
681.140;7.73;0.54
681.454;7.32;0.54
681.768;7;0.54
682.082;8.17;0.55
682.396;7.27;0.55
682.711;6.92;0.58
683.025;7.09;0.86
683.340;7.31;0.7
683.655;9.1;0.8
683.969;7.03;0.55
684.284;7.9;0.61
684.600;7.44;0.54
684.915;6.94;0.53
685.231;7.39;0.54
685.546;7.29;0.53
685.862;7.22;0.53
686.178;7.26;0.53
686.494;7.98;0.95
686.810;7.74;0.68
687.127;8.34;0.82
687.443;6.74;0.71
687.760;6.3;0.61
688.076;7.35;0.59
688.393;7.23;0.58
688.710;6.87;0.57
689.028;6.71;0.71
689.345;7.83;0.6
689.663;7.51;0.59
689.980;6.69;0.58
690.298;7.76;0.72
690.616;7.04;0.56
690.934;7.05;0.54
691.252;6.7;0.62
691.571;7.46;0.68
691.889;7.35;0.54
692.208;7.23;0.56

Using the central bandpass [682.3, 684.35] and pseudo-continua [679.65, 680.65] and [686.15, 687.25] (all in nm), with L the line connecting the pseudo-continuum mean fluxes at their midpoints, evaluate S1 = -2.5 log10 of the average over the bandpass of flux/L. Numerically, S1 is 0.04 mag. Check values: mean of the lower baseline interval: 7.7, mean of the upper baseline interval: 7.88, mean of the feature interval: 7.51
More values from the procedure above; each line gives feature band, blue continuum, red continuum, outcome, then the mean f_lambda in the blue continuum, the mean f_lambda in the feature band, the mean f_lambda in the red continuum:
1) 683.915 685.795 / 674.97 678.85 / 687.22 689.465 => -0.03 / 7.37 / 7.34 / 7.03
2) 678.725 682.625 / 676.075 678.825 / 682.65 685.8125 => 0.02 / 7.43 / 7.29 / 7.45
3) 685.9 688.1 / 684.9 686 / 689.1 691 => -0.02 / 7.24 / 7.38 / 7.3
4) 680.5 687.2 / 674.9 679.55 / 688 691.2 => -0.04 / 7.26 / 7.47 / 7.18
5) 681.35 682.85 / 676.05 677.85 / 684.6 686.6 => 0.01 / 7.49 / 7.34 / 7.34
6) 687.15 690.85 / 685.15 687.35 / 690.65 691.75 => 0.02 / 7.59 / 7.14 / 7.07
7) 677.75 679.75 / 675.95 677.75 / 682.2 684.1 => 0.06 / 7.53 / 7.08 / 7.48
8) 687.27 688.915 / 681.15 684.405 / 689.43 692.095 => 0.06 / 7.52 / 6.91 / 7.21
